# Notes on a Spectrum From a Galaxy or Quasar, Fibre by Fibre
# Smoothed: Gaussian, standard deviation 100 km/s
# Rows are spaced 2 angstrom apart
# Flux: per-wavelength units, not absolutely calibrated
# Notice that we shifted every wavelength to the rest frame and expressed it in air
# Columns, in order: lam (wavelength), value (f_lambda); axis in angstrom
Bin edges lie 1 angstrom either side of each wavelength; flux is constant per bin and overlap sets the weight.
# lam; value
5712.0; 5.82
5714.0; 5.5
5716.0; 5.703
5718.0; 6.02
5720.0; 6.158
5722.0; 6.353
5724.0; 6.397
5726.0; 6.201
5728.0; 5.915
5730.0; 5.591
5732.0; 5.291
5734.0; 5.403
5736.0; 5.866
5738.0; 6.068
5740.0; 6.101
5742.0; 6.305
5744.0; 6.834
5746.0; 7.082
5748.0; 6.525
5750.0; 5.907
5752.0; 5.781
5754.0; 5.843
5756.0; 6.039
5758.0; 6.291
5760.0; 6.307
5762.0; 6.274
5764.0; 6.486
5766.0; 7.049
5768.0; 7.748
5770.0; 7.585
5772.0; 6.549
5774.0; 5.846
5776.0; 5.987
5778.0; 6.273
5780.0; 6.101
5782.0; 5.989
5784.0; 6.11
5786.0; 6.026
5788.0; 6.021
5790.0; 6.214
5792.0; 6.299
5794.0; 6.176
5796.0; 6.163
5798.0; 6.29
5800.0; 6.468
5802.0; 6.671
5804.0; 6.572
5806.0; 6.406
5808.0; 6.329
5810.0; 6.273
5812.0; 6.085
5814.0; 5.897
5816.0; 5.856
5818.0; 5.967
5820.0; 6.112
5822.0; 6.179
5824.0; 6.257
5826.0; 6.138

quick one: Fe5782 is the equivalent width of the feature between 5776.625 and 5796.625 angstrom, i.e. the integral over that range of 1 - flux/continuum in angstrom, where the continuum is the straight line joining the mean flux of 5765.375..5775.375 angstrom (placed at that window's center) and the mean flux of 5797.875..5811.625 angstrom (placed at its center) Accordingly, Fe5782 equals 1.6 angstrom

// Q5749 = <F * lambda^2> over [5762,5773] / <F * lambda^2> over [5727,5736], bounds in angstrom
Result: 1.3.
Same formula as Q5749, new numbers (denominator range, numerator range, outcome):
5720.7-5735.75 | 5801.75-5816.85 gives 1.09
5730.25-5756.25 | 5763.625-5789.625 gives 1.07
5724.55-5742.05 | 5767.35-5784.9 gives 1.12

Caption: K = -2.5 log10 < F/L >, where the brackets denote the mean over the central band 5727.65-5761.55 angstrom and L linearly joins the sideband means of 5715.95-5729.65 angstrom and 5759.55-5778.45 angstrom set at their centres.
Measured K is 0.05 mag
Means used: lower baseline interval 6.11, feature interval 6.07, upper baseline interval 6.63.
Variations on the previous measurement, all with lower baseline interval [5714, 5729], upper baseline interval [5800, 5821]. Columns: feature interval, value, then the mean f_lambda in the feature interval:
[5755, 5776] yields -0.08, 6.59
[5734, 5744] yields 0.00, 6.09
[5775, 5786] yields 0.02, 6.09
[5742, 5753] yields -0.05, 6.41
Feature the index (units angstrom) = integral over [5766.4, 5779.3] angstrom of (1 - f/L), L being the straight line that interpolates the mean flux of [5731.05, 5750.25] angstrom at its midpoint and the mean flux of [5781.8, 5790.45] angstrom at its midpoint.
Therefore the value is -1.2 angstrom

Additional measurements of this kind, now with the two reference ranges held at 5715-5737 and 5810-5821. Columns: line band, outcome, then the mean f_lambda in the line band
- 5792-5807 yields -1.0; 6.39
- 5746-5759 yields -0.5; 6.14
